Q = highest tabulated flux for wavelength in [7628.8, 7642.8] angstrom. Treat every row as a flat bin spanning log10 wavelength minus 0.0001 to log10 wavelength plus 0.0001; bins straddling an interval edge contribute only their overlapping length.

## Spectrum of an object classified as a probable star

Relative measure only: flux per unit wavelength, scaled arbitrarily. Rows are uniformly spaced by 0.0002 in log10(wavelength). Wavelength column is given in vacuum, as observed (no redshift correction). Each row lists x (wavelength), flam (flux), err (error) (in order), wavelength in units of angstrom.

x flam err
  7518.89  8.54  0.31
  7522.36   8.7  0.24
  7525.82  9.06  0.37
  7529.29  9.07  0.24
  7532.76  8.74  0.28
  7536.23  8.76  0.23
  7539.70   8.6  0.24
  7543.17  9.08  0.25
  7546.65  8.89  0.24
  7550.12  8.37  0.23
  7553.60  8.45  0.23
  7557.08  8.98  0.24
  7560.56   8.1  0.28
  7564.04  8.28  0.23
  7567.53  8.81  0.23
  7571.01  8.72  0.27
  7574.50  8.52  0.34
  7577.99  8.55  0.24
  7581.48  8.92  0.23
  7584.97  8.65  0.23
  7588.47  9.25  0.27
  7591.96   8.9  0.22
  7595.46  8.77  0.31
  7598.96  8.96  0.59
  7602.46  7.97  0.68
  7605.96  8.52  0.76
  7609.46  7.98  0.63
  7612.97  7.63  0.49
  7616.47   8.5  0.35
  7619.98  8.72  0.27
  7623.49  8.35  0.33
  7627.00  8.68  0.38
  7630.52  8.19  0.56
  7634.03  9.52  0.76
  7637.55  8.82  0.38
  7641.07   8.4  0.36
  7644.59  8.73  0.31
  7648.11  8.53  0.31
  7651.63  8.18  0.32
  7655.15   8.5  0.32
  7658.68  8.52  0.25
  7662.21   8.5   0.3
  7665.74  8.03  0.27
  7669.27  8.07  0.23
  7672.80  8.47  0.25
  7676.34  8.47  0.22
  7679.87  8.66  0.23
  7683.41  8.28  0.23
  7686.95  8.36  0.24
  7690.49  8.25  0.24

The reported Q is 9.52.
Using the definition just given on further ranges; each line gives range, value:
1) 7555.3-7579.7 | 8.98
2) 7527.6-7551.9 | 9.08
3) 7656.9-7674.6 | 8.52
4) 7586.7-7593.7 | 9.25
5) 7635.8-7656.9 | 8.82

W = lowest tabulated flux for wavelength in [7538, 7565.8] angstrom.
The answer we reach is 8.1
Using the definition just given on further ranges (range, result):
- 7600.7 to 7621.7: 7.63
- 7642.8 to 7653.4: 8.18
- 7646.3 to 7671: 8.03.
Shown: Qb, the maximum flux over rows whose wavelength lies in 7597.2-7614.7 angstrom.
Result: 8.96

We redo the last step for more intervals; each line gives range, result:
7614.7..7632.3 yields 8.72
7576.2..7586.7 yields 8.92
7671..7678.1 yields 8.47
